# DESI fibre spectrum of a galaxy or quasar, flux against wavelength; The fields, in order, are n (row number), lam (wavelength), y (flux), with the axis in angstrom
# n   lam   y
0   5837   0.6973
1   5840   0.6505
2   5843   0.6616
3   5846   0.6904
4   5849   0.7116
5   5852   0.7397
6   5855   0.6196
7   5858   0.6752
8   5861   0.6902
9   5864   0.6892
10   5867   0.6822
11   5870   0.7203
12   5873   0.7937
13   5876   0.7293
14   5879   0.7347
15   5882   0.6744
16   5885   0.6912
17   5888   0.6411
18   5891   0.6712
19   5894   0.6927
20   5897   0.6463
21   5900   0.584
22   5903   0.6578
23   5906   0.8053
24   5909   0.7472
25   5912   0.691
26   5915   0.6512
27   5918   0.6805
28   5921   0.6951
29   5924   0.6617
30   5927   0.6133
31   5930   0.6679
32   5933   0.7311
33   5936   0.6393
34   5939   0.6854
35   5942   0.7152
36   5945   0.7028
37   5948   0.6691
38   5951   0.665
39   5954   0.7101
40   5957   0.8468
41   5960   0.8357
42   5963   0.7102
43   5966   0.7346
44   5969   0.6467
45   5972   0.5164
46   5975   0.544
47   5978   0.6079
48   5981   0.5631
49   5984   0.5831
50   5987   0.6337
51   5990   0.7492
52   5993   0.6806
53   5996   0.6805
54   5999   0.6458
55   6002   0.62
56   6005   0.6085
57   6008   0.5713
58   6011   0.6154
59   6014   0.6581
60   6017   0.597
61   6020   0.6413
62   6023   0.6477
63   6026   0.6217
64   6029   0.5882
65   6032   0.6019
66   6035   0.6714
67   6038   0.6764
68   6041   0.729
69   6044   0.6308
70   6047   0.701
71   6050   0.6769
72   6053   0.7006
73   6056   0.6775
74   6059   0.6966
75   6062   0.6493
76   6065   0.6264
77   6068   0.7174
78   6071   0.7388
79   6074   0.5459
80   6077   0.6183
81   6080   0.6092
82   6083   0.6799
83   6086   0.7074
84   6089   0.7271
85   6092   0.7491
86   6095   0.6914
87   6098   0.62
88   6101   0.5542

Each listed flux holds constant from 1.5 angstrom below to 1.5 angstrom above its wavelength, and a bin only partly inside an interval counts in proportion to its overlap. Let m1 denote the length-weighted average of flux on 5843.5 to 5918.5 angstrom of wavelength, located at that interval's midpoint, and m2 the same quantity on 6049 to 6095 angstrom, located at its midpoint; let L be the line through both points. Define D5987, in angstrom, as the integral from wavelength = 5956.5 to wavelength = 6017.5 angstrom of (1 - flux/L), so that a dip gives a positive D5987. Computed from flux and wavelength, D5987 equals 3.1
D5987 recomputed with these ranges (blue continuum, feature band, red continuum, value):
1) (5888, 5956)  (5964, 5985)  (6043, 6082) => 2.2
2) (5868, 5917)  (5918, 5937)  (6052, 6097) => 0.6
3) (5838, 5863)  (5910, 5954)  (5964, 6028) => -1.9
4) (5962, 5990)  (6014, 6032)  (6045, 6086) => 0.7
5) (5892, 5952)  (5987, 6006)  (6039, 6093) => 0.4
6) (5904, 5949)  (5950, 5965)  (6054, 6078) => -1.6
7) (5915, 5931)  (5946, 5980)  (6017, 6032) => -1.8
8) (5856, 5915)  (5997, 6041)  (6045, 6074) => 3.4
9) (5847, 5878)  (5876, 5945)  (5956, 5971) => 3.9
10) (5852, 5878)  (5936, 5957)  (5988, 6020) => -1.0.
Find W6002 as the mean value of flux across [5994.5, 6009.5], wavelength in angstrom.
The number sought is 0.625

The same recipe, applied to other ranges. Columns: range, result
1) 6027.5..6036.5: 0.62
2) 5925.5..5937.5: 0.663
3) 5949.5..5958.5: 0.741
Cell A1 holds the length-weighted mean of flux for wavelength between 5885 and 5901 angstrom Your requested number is 0.653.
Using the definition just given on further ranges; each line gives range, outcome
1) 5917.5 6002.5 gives 0.671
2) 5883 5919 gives 0.68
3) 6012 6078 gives 0.655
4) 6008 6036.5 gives 0.624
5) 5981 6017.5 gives 0.635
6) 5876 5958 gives 0.688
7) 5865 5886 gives 0.718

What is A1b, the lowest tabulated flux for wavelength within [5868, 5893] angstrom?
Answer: 0.6411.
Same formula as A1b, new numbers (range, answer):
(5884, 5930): 0.584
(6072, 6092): 0.5459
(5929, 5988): 0.5164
